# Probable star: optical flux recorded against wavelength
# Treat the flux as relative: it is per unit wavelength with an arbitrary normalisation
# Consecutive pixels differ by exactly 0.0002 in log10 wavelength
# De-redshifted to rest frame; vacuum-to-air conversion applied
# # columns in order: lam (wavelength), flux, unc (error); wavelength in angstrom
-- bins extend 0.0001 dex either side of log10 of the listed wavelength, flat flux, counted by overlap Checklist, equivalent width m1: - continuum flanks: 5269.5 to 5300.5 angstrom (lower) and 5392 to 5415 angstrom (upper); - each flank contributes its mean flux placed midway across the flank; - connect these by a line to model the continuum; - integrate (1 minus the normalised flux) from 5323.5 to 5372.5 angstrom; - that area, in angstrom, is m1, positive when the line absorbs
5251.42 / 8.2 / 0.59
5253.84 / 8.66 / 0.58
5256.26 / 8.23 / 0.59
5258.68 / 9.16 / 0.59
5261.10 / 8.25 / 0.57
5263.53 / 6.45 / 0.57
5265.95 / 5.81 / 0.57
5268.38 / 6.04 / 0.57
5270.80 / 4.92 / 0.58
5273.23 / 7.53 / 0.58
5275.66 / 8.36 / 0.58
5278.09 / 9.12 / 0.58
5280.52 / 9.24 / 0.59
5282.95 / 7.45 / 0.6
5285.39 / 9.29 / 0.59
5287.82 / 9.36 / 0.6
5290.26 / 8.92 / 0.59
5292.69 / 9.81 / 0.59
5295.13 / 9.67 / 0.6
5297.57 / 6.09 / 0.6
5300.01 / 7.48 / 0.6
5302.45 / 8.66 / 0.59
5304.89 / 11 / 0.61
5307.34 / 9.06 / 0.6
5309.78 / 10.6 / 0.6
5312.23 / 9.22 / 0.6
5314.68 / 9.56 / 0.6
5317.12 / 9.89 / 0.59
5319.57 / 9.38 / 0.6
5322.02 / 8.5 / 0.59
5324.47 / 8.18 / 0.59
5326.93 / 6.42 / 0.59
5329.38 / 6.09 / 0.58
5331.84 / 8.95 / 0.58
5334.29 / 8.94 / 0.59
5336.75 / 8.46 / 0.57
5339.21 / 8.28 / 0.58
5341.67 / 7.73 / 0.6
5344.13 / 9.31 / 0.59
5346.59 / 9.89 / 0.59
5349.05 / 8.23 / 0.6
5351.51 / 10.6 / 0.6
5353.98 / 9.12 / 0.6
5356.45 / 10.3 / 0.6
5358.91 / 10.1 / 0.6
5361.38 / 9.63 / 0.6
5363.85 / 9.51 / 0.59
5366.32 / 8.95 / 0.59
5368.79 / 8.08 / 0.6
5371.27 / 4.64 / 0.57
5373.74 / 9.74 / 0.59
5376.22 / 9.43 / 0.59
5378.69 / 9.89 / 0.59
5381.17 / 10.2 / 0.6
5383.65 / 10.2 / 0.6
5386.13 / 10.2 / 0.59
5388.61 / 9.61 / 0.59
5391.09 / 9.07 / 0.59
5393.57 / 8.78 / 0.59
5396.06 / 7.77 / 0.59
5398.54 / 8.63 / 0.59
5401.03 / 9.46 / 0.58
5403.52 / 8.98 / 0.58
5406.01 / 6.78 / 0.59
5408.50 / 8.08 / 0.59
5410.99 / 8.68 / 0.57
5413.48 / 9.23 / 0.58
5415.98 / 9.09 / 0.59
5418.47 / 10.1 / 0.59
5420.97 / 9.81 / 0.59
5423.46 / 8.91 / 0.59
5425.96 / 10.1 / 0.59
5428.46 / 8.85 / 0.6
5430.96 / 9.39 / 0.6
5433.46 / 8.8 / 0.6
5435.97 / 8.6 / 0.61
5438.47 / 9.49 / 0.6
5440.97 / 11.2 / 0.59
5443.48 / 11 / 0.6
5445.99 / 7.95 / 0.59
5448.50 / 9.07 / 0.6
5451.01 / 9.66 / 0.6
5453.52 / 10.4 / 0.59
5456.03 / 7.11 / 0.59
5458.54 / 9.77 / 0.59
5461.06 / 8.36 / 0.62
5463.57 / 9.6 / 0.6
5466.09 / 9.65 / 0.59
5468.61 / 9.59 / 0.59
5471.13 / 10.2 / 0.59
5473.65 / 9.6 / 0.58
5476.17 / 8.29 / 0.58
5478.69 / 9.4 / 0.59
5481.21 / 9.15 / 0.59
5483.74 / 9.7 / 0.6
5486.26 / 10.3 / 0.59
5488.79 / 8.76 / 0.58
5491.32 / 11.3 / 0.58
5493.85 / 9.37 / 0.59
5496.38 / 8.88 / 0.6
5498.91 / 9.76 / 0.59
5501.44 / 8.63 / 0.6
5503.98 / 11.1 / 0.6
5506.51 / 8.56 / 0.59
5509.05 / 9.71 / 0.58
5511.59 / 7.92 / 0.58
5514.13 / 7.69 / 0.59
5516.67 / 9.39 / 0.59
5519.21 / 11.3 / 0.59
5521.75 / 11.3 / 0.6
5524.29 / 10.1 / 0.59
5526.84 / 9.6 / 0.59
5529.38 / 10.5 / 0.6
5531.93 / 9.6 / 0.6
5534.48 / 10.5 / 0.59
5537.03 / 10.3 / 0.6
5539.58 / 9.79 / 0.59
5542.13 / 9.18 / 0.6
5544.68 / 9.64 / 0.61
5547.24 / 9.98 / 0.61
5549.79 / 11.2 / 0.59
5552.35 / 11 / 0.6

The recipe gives -1.1 angstrom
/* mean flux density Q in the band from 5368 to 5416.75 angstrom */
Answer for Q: 8.83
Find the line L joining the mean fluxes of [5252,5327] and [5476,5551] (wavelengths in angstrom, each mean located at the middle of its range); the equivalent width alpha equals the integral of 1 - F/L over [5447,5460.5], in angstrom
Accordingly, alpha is 0.3 angstrom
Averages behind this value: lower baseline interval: 8.43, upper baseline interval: 9.72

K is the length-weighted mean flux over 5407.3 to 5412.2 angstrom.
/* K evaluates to 8.38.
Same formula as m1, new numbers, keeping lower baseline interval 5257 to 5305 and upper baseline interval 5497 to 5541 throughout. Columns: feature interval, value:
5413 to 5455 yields -1.7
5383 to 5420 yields -0.2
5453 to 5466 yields 0.4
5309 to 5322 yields -2.0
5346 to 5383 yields -2.5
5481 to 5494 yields -0.5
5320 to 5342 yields 1.1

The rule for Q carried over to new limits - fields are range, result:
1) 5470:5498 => 9.54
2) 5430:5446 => 9.61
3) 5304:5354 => 8.9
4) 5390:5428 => 8.9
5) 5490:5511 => 9.6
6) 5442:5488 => 9.38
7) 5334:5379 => 8.97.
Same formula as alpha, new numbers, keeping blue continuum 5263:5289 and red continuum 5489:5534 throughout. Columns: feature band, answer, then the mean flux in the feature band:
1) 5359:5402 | -2.69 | 9.07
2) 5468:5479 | -0.07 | 9.41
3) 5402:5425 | -0.12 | 8.87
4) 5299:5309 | -1.62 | 9.15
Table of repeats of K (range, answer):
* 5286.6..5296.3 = 9.44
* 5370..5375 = 7.19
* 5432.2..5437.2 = 8.69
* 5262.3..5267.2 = 6.13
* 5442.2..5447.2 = 9.48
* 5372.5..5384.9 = 9.89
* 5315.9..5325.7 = 8.99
